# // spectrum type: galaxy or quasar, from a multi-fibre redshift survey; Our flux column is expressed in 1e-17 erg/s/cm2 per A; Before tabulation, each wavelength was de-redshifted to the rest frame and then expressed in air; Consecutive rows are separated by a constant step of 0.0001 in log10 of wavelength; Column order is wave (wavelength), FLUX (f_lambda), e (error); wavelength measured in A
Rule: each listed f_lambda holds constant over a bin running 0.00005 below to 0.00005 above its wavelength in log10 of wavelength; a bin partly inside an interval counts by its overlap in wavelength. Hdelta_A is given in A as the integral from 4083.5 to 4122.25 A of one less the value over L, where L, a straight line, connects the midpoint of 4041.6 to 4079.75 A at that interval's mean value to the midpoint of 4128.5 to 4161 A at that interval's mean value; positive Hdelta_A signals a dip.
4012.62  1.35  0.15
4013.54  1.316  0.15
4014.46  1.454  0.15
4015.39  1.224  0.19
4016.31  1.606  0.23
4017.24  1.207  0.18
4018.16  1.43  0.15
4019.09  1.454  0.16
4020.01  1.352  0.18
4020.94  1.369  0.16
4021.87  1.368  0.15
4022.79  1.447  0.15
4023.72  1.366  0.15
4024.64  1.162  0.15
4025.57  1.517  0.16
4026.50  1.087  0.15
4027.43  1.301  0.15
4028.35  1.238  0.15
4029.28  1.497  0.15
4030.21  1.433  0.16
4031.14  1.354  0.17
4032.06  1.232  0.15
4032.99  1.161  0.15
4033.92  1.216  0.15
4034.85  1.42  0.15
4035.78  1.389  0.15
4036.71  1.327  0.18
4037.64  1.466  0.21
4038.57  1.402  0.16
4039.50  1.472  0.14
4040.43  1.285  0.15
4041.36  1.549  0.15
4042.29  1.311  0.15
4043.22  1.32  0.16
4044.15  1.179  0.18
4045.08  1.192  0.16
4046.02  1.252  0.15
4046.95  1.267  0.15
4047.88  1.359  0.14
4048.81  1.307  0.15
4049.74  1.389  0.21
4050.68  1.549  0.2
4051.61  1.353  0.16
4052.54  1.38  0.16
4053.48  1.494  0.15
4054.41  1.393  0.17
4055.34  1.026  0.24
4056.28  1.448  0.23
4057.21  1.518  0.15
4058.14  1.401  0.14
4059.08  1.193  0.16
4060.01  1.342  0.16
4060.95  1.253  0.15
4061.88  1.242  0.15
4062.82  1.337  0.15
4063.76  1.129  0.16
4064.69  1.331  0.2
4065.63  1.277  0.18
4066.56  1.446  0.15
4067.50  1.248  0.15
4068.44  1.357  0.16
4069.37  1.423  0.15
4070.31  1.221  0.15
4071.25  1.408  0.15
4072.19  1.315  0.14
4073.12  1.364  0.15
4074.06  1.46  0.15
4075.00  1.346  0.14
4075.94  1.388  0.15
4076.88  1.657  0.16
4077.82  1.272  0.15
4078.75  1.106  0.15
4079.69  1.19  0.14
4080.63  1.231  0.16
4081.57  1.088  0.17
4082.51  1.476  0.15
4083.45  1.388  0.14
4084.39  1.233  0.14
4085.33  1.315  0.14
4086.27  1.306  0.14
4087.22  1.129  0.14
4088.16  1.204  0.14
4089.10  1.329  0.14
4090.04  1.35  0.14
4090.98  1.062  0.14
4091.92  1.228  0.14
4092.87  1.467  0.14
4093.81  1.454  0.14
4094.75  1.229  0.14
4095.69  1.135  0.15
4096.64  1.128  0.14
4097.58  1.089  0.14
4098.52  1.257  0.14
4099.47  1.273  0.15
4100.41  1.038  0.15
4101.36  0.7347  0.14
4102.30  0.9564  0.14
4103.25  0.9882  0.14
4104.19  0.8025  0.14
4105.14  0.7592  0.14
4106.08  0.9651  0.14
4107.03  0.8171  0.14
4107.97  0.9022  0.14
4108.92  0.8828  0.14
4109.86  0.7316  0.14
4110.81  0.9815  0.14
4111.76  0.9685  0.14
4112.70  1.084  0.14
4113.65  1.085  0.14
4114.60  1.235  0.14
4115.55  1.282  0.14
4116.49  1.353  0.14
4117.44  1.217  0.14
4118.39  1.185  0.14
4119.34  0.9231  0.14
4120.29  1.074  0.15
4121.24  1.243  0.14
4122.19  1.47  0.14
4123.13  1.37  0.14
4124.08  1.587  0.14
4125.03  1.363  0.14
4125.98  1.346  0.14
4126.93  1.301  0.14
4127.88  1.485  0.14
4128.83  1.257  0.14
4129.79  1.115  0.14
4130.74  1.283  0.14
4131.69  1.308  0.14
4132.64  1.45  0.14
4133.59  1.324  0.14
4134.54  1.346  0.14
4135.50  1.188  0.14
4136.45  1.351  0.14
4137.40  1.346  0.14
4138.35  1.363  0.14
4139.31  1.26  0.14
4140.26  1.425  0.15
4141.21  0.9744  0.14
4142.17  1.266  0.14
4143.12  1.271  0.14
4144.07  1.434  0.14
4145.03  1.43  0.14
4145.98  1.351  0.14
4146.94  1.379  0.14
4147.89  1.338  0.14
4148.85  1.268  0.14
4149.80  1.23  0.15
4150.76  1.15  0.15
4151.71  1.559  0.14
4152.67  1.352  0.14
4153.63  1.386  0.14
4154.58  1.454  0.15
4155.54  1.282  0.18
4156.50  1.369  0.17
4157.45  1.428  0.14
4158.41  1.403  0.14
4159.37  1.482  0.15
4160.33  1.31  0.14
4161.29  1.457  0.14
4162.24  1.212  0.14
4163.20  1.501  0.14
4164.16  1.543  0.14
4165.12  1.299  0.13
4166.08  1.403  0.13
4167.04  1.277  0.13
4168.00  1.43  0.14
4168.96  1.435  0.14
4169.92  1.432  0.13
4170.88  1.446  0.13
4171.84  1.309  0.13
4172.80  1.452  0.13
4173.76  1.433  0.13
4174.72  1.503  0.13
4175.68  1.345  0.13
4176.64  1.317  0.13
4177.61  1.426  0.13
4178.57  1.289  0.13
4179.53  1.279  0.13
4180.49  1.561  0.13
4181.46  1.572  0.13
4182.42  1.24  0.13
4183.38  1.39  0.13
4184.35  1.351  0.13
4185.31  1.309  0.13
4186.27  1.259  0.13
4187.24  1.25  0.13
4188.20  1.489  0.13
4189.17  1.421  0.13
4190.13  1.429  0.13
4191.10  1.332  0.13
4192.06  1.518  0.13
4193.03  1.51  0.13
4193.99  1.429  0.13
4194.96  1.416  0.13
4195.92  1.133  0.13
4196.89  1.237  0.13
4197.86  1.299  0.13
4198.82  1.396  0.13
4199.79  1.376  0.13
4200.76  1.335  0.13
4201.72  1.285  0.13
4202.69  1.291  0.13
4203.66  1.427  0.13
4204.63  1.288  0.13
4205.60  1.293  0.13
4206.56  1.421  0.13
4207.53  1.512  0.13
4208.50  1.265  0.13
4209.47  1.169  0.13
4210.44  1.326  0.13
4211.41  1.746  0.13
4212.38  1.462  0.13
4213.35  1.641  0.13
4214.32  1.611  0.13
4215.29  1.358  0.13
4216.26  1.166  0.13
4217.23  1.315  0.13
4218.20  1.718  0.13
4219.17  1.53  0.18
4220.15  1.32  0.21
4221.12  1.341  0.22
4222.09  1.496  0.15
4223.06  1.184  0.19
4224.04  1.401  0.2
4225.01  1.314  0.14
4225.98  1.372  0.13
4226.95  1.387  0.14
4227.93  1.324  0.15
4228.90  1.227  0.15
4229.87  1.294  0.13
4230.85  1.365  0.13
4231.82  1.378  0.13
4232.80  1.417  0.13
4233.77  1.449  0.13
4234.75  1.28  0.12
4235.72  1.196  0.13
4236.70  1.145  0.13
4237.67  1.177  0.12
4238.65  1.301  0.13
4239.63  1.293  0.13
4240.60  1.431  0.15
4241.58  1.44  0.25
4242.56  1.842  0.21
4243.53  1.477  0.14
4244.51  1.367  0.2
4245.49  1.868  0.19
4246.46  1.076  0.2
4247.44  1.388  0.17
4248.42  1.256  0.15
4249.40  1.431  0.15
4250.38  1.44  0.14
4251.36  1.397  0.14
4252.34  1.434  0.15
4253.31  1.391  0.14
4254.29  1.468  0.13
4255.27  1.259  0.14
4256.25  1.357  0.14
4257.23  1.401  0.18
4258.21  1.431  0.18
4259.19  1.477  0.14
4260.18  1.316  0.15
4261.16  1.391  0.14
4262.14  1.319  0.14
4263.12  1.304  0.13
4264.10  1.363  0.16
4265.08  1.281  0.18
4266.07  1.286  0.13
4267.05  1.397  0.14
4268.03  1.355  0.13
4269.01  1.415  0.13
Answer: 6.2 A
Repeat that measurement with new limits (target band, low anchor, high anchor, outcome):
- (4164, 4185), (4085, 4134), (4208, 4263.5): -1.9 A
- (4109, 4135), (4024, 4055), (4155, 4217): 2.6 A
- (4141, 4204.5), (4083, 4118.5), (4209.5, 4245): -4.8 A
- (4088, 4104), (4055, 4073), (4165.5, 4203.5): 2.0 A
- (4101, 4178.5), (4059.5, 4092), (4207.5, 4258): 4.1 A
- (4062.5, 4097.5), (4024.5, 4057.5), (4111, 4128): -0.1 A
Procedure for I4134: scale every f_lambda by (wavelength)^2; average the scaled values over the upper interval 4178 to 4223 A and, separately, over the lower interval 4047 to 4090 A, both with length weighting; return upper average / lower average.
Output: 1.12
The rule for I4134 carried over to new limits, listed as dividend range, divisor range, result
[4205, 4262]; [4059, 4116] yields 1.25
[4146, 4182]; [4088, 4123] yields 1.29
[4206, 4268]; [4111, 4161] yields 1.12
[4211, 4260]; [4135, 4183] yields 1.06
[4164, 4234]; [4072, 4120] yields 1.25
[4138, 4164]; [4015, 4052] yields 1.06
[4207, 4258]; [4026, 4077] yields 1.13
